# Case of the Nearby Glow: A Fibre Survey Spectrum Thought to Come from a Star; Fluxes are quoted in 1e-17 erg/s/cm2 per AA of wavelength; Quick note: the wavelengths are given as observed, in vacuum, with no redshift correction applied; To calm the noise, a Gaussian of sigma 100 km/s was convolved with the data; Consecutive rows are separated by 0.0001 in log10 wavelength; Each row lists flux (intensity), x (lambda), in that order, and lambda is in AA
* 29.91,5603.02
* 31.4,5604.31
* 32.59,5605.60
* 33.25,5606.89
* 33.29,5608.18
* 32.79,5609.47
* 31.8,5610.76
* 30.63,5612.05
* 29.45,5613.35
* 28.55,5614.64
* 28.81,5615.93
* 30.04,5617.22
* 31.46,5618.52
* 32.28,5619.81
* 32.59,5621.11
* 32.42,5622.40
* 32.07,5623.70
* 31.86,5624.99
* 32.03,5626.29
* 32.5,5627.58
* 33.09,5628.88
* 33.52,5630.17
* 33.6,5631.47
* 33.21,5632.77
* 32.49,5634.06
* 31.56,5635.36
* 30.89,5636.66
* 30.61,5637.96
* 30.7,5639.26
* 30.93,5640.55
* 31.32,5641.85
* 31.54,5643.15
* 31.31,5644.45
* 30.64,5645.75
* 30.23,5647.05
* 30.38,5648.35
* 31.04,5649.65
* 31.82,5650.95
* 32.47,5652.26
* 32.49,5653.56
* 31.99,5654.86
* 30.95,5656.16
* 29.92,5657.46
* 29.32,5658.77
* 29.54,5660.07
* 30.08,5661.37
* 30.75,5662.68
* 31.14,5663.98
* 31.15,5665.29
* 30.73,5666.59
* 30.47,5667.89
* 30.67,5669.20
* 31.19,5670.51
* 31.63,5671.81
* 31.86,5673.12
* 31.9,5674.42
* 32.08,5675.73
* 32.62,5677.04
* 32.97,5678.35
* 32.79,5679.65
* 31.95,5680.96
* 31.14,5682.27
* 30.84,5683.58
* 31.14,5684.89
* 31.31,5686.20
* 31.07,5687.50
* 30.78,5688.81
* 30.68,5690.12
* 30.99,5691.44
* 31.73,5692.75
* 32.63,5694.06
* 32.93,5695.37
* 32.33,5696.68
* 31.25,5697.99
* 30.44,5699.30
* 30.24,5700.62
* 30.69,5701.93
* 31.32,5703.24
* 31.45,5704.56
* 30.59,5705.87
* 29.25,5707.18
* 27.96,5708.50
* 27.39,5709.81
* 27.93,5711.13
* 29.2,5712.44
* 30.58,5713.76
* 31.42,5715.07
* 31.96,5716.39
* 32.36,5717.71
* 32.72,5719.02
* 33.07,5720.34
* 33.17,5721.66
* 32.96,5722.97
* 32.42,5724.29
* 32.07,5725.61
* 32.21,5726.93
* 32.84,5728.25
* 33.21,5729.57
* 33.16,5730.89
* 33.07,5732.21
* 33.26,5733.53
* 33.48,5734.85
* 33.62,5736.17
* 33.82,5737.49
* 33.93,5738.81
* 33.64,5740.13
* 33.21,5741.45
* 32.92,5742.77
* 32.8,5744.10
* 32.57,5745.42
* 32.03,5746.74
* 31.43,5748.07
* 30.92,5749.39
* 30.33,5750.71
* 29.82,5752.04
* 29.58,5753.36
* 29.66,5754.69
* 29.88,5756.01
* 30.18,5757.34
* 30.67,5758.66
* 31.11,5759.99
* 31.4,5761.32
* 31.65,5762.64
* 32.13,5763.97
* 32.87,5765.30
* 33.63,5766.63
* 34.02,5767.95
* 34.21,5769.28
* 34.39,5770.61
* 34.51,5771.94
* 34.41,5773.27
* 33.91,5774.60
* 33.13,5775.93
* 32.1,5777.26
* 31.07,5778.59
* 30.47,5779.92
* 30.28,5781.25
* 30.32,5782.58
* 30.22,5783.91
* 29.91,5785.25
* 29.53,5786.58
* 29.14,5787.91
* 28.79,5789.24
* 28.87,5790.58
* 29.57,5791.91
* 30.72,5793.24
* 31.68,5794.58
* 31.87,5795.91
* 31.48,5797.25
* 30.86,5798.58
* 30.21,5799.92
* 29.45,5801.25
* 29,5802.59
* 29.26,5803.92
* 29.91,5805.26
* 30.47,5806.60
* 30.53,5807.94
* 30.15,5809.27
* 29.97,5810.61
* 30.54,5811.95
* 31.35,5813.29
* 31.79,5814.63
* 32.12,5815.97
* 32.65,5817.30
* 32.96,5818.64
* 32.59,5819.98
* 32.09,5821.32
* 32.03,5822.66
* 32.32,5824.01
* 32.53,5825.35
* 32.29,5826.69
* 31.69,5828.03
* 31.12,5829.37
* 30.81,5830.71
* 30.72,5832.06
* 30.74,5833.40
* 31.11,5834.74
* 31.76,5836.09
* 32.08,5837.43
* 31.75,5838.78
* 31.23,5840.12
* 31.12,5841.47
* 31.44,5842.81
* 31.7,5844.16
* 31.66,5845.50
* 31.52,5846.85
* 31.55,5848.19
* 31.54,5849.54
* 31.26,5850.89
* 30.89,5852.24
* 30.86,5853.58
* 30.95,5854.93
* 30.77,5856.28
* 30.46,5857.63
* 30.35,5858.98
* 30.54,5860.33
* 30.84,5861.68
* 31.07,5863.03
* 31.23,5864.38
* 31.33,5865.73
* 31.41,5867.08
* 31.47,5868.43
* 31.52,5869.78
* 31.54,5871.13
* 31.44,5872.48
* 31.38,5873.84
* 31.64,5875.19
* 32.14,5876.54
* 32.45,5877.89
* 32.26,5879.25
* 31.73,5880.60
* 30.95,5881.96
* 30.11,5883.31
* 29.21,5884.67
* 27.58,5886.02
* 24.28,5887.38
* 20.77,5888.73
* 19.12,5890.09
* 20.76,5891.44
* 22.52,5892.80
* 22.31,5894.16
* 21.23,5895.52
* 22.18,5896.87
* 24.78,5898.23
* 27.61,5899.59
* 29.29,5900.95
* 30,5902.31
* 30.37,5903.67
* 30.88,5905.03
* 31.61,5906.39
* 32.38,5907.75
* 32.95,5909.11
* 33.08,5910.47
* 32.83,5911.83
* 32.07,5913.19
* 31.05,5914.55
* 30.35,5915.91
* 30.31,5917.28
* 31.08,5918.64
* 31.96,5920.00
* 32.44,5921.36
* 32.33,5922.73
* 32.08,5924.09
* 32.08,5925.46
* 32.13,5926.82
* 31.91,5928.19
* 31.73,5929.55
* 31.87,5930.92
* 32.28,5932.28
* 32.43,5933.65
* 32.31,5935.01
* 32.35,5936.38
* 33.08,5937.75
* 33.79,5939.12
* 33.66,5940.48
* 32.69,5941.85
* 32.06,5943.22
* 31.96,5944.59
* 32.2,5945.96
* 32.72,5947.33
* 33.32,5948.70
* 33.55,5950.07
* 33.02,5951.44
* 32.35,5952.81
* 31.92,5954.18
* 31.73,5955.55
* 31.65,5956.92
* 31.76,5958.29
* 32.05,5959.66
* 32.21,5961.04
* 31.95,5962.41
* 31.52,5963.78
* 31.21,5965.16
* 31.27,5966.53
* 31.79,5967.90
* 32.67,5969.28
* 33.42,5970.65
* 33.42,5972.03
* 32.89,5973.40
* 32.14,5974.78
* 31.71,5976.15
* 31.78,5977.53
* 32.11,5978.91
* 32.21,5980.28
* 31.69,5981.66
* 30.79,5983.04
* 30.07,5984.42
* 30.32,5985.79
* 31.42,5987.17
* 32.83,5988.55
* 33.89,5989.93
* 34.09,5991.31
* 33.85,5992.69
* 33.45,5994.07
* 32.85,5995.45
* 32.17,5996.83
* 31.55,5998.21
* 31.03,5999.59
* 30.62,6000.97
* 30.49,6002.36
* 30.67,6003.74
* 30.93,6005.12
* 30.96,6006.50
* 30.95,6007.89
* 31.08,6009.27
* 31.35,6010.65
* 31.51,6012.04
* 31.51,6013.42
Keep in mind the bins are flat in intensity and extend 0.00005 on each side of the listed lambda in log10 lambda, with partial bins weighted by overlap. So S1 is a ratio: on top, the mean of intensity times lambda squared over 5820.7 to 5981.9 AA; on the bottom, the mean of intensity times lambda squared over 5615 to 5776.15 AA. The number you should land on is 1.0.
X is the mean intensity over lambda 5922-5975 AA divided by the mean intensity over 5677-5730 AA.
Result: 1.0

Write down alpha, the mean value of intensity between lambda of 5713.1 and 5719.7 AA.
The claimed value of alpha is 31.8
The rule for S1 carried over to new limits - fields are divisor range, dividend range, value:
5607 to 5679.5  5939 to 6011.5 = 1.14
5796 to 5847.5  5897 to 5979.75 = 1.06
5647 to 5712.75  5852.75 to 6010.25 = 1.09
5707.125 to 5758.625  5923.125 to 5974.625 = 1.10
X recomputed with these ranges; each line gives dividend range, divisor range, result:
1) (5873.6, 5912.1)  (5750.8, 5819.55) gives 0.90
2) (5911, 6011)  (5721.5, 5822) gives 1.01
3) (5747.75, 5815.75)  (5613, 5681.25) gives 0.99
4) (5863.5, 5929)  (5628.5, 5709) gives 0.94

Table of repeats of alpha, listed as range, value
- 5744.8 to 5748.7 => 32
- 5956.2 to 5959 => 31.8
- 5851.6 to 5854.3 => 30.9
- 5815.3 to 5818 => 32.5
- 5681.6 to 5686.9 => 31.1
